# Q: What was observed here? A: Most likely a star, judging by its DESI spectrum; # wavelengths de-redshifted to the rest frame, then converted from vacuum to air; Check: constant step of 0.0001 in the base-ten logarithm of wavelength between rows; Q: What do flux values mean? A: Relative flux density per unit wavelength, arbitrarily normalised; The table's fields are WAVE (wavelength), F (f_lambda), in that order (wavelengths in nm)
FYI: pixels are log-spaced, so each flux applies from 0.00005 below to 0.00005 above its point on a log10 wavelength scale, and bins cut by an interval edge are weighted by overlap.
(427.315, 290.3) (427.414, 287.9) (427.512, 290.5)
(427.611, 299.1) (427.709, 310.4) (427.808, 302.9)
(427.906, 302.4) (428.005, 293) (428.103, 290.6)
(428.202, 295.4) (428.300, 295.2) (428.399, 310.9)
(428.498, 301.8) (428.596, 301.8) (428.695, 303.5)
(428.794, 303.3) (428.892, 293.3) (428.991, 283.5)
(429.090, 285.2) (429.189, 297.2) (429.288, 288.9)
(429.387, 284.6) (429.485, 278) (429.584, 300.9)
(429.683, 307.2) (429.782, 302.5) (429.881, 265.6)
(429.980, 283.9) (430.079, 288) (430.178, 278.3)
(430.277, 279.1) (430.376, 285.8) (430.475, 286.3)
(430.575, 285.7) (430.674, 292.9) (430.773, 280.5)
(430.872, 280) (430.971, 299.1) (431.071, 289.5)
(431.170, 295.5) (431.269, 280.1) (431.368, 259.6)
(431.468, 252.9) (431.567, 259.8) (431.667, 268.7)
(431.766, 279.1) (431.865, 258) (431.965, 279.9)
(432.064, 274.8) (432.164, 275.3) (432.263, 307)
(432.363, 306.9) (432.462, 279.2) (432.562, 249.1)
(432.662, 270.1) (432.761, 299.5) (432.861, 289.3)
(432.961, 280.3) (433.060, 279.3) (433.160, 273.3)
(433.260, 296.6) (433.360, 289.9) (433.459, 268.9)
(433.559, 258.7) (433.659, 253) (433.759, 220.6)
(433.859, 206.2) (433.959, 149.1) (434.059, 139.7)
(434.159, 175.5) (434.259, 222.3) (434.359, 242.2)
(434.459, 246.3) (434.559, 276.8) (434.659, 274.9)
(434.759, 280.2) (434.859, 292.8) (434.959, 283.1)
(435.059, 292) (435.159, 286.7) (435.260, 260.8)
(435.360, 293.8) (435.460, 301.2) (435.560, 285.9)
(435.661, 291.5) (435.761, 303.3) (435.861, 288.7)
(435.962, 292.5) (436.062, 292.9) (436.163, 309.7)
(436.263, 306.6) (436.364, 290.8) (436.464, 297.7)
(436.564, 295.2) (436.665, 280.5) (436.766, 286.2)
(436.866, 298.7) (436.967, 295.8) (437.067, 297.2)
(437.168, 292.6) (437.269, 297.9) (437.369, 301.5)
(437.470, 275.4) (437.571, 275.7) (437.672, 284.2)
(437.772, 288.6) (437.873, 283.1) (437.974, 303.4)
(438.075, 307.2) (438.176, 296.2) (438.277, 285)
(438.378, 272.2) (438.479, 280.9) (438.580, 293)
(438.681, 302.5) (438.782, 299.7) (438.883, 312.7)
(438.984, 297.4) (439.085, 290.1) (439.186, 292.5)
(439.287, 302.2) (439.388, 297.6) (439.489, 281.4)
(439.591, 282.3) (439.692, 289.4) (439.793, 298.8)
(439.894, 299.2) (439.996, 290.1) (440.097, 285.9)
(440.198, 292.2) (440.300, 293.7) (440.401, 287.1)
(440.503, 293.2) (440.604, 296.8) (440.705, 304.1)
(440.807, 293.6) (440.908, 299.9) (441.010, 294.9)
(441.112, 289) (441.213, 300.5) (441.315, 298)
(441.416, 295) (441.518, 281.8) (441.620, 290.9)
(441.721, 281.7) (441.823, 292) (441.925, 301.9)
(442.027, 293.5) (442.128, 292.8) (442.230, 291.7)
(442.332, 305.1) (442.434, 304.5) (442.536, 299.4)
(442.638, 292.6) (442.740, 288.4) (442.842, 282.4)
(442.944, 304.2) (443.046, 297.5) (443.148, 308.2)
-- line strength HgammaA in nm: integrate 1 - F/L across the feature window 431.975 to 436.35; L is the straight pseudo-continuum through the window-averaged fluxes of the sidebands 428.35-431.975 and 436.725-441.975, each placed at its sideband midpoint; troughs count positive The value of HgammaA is 0.296 nm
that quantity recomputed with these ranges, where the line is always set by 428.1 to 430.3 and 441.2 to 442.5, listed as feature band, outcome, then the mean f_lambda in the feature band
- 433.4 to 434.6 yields 0.29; 222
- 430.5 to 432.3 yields 0.09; 279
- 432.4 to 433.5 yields 0.05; 280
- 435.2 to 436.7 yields 0.00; 293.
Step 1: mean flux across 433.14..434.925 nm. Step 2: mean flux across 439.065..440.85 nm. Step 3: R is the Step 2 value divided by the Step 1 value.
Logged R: 1.2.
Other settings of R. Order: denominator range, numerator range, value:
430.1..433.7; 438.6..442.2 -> 1.05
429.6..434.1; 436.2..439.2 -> 1.08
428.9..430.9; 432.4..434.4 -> 0.86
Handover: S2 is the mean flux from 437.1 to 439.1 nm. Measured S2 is 292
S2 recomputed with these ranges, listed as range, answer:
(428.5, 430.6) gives 290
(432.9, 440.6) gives 280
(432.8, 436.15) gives 264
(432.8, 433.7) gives 277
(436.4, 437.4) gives 294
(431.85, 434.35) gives 256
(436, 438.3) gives 293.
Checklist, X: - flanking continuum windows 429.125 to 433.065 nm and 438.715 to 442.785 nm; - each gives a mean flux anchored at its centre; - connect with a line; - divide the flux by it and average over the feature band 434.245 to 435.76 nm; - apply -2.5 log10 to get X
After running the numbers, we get 0.04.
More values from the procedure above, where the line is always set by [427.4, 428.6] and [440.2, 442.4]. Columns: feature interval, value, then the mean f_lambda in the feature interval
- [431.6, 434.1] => 0.14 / 262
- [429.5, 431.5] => 0.05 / 285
